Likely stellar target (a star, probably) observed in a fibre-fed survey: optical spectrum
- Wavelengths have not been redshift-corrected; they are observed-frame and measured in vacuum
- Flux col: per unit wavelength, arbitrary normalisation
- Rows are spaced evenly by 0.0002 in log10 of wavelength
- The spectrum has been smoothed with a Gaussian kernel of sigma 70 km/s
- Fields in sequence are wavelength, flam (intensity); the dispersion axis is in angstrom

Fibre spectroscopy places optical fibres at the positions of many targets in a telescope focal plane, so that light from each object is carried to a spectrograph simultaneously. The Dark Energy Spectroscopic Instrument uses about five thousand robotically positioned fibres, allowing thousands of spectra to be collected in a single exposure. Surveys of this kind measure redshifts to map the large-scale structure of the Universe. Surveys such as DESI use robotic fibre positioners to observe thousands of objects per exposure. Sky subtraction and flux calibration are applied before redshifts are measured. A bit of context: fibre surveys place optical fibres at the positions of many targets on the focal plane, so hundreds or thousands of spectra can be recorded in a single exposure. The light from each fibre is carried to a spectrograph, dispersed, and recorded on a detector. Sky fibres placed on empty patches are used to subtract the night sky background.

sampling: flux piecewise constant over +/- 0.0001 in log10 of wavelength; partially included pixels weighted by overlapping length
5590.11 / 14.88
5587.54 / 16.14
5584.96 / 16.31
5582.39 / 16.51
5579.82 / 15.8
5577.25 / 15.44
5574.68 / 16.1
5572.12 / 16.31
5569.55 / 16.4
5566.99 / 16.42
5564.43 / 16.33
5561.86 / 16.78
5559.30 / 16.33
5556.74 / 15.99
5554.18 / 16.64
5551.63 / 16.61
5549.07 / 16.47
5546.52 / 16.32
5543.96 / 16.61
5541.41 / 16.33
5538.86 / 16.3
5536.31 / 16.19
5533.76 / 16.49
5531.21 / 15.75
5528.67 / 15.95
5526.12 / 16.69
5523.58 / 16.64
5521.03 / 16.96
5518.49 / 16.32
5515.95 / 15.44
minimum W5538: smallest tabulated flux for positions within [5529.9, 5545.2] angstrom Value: 15.75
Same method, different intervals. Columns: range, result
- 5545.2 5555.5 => 16.32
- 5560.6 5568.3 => 16.33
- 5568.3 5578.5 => 15.44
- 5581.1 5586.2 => 16.31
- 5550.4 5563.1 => 15.99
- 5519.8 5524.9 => 16.64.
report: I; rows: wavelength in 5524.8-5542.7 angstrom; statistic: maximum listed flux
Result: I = 16.69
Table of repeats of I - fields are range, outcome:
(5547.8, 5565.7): 16.78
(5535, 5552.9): 16.61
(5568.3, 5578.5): 16.4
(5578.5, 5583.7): 16.51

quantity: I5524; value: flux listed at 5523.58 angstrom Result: 16.64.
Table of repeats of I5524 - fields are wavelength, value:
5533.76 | 16.49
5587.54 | 16.14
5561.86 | 16.78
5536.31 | 16.19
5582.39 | 16.51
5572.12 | 16.31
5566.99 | 16.42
